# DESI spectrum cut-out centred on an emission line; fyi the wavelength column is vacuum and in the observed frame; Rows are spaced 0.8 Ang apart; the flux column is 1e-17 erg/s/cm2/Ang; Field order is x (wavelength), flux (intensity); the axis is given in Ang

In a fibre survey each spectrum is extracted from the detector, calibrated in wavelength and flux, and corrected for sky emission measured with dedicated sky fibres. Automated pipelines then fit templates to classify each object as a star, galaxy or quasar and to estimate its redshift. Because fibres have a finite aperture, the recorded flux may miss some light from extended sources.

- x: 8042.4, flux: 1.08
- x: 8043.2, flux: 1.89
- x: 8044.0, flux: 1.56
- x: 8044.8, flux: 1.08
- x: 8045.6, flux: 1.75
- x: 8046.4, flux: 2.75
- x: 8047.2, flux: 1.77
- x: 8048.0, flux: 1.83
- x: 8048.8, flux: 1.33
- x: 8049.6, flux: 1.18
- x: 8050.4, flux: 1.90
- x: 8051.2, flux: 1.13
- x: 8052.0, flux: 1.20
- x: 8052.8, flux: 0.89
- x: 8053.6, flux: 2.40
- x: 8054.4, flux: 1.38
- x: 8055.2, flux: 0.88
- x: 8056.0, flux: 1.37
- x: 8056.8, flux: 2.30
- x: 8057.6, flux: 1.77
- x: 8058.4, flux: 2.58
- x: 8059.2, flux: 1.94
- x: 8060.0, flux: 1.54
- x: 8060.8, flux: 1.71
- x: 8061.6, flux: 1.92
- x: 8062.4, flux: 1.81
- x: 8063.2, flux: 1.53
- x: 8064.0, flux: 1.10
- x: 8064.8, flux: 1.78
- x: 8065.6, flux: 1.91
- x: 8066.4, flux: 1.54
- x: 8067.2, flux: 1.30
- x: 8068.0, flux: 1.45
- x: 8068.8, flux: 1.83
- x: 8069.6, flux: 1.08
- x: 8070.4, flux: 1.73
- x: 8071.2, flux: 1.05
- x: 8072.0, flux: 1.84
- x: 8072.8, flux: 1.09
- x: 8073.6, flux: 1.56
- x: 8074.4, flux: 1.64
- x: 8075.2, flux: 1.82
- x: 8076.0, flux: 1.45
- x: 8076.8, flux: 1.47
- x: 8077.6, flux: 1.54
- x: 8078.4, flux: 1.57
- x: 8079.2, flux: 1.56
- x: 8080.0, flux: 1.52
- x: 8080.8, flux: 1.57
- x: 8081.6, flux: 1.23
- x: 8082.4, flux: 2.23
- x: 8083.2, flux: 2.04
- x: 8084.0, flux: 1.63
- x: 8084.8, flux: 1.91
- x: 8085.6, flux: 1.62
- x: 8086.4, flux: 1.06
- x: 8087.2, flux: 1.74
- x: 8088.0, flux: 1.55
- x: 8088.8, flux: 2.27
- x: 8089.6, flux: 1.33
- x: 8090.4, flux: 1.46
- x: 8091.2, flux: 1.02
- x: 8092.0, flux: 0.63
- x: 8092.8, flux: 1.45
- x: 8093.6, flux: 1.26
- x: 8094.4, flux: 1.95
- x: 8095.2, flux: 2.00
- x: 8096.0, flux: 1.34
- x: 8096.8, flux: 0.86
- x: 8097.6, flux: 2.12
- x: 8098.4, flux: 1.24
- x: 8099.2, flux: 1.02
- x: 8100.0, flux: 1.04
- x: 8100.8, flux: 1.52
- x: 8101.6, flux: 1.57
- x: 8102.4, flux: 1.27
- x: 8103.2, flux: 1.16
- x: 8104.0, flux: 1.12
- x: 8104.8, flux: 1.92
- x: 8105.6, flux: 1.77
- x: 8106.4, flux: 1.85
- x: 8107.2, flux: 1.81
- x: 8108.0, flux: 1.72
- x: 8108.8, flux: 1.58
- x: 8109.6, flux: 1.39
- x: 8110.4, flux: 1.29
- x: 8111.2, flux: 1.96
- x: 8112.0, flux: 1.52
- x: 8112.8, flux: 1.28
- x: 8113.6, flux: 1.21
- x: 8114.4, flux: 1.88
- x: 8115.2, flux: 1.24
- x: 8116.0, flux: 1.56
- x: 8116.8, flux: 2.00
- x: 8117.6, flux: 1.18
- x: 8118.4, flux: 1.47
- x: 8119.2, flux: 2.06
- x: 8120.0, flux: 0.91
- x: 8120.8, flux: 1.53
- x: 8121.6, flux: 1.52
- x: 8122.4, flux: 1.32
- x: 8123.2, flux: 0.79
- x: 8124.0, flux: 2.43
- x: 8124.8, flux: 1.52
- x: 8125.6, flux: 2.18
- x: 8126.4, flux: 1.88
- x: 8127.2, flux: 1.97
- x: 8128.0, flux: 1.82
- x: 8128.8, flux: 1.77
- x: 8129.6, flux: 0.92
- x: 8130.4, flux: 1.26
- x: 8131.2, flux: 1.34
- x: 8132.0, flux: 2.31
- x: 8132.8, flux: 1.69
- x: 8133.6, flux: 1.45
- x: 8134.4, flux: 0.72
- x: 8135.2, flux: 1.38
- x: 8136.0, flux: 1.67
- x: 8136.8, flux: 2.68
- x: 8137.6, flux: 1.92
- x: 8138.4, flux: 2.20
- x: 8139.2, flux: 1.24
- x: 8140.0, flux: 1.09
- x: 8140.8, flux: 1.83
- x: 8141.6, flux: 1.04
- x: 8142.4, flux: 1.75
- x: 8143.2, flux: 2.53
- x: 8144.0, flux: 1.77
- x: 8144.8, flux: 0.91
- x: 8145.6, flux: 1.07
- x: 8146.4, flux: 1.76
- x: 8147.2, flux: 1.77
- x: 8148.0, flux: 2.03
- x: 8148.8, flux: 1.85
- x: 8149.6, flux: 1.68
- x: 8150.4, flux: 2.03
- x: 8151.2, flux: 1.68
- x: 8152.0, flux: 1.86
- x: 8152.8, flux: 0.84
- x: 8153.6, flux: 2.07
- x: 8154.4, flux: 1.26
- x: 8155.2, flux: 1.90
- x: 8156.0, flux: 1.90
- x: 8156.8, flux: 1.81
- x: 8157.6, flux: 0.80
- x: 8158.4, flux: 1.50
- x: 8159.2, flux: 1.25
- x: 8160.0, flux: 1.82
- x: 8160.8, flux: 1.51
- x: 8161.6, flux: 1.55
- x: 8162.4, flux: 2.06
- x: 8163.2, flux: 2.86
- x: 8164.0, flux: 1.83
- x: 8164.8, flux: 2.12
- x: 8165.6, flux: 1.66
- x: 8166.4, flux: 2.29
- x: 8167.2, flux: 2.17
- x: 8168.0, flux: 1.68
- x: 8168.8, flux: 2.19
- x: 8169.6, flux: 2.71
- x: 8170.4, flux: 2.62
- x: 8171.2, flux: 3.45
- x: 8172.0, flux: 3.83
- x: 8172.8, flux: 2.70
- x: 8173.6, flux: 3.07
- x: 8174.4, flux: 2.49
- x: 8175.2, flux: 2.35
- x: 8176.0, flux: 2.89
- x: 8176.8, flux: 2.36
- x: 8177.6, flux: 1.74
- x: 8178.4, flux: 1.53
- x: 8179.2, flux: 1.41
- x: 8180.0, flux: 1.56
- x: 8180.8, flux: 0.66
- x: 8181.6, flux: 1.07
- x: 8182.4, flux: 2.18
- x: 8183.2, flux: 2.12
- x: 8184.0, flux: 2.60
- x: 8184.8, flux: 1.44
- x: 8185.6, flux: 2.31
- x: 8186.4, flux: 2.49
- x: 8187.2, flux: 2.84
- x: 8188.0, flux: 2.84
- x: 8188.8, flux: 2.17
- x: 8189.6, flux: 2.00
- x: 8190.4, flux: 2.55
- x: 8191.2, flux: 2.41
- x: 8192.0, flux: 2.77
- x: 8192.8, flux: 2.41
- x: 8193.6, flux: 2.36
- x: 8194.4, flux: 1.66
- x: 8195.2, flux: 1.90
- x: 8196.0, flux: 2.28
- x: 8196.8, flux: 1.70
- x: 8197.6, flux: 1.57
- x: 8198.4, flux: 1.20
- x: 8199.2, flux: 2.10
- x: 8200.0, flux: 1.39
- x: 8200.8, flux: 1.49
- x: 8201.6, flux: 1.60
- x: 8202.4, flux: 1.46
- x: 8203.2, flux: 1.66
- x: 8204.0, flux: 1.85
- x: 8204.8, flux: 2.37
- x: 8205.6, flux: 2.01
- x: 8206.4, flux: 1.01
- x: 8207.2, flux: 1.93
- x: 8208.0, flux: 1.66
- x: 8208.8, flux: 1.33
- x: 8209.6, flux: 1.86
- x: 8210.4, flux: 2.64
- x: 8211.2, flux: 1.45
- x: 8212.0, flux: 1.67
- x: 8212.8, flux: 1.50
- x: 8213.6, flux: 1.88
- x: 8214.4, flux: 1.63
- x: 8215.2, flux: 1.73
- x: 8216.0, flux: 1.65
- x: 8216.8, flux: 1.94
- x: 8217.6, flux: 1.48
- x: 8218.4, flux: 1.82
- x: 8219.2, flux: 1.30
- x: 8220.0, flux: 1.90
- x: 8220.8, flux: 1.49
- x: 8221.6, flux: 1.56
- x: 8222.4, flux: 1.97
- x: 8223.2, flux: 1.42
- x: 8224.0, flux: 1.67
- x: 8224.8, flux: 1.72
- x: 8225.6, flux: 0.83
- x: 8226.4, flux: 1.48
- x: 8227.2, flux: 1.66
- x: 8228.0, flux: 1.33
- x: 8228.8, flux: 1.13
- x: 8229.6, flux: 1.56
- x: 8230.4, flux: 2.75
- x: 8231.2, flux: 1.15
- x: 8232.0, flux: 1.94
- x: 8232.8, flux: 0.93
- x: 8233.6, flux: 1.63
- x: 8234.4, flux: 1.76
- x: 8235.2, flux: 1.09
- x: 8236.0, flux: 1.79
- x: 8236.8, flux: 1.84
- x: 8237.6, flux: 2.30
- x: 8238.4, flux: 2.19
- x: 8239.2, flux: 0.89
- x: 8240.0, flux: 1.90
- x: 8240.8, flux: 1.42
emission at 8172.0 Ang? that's [S II]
